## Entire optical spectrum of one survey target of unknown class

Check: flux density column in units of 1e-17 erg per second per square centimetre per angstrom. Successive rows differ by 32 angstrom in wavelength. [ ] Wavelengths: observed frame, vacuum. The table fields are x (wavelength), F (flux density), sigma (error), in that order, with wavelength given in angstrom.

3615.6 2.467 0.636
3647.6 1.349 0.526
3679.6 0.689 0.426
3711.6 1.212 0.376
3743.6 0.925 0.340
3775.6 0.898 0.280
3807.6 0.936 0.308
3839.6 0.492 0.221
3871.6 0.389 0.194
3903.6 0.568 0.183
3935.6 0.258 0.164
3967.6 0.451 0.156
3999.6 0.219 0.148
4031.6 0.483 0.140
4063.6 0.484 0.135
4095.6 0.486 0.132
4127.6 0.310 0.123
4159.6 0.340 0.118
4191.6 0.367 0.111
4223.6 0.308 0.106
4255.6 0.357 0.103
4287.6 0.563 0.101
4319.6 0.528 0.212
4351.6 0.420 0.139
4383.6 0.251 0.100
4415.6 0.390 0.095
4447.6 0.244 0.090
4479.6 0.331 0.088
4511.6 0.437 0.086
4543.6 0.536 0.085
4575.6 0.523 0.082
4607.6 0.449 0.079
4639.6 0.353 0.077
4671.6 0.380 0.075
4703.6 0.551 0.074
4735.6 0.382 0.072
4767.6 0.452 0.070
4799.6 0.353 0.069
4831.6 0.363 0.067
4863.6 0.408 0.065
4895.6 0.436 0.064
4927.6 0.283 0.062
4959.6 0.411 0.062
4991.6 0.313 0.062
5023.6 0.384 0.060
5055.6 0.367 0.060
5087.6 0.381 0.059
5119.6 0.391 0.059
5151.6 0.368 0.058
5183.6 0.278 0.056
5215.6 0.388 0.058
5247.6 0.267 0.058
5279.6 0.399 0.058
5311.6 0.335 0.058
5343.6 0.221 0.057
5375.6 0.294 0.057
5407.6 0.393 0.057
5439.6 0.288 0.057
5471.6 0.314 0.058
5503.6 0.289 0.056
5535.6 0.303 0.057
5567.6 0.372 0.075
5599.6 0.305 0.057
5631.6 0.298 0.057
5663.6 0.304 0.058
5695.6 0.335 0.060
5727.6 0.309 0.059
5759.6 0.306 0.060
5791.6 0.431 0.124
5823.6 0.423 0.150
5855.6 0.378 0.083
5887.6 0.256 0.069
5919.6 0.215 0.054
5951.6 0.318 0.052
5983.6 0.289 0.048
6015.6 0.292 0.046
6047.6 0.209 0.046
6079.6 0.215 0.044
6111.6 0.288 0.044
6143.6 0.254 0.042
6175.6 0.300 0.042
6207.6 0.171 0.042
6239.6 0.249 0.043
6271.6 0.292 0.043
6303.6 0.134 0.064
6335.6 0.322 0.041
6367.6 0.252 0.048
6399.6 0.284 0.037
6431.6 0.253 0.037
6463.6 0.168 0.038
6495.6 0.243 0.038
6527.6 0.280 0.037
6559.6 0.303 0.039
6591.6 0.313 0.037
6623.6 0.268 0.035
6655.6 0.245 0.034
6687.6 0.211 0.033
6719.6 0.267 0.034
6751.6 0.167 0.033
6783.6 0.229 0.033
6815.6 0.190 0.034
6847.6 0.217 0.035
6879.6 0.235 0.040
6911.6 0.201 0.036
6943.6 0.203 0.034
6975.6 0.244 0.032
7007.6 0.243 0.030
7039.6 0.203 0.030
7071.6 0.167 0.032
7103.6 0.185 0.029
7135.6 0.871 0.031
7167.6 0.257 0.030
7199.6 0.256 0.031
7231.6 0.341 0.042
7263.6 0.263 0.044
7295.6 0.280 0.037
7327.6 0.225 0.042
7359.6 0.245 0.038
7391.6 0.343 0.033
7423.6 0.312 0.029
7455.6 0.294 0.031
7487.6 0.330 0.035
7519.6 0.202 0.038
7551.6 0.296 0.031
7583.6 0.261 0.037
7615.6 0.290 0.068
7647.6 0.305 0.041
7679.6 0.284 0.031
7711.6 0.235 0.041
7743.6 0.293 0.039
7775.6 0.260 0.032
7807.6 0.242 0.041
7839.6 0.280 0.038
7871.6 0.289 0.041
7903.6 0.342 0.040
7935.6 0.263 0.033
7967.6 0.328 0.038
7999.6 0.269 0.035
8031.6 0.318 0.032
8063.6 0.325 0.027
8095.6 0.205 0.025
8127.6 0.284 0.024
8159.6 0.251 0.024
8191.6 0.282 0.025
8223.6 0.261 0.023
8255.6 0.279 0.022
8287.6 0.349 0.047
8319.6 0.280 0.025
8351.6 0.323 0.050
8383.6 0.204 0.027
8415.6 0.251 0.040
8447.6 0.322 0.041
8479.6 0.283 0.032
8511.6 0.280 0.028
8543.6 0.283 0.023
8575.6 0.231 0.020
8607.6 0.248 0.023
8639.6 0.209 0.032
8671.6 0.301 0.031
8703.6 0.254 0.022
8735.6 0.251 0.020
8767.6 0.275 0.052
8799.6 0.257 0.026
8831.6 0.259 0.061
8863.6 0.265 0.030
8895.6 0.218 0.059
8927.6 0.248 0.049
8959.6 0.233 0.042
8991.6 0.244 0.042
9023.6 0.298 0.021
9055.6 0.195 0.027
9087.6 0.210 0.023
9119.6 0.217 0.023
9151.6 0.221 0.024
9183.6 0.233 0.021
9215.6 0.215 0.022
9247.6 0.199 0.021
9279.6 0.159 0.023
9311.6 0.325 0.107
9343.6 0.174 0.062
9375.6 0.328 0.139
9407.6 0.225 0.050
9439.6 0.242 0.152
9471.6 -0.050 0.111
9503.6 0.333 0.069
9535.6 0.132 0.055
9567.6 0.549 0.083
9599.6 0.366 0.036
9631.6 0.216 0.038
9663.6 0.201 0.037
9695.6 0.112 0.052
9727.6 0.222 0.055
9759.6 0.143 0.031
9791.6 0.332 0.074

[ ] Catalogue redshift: 0.913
